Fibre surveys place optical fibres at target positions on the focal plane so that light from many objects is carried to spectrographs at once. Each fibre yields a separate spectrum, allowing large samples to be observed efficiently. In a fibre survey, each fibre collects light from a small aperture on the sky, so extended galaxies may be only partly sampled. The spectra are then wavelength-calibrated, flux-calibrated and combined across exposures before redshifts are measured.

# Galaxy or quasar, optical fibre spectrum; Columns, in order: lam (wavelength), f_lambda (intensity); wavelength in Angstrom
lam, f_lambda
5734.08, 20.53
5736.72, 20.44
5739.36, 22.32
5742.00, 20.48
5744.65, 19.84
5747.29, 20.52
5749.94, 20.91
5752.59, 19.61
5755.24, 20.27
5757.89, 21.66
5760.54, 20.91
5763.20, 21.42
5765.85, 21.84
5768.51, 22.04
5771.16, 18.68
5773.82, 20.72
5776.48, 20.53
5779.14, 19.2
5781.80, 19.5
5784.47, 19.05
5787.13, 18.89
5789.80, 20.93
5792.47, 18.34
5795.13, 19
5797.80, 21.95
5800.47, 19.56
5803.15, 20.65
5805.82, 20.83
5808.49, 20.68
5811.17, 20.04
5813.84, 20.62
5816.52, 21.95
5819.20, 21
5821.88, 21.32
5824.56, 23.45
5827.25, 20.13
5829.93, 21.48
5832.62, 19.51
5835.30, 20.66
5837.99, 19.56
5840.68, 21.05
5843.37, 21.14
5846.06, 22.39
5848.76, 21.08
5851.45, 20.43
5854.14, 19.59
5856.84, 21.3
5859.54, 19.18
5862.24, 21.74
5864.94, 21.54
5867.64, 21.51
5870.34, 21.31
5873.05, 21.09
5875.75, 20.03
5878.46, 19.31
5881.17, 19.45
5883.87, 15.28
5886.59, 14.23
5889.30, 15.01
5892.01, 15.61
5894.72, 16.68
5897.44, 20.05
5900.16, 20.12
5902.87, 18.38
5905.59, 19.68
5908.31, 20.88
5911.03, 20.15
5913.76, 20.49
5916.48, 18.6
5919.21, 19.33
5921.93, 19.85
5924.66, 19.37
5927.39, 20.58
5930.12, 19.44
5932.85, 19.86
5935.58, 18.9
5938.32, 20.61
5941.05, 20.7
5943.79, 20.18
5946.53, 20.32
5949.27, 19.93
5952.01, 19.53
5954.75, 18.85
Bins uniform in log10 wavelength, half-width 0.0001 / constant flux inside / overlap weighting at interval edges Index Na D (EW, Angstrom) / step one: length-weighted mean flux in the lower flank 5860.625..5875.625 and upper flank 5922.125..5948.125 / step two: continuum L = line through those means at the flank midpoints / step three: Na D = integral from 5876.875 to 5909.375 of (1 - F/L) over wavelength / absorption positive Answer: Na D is 4.5 Angstrom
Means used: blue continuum 21.3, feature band 17.9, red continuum 20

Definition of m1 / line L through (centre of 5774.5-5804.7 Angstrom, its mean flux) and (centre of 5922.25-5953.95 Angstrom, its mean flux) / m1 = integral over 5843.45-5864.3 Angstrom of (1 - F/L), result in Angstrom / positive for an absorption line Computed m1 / -1.1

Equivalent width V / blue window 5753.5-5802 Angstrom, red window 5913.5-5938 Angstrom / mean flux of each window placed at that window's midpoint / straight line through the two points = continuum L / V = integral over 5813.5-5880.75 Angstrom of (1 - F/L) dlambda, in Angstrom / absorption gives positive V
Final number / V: -3.1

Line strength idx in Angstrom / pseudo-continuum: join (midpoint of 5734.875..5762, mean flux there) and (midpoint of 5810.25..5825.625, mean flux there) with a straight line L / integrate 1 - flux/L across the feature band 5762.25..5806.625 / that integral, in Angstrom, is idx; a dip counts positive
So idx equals 1.9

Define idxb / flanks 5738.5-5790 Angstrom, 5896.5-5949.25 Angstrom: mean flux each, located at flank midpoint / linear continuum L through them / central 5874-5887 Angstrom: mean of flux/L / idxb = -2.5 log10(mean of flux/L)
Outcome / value 0.115 mag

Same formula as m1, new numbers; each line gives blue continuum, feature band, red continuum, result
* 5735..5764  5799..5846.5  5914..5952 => -1.1 Angstrom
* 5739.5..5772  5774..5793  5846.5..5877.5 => 1.1 Angstrom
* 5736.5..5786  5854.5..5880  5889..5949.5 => -1.2 Angstrom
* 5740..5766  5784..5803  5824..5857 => 0.9 Angstrom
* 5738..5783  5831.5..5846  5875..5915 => -1.0 Angstrom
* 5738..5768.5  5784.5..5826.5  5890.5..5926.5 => -0.5 Angstrom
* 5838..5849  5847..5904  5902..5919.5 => 3.6 Angstrom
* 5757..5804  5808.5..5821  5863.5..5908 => -0.7 Angstrom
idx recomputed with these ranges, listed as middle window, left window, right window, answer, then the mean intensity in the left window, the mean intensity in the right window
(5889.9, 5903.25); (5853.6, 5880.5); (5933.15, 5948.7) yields 1.61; 20.7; 20.1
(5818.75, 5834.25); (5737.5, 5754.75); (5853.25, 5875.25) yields -0.26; 20.6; 20.9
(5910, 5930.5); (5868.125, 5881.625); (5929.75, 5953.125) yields 0.37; 20.4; 20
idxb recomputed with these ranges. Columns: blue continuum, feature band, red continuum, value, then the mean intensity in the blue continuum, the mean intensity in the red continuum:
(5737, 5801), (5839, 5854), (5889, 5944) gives -0.07 mag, 20.4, 19.3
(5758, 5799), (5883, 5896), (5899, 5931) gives 0.28 mag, 20.2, 19.7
